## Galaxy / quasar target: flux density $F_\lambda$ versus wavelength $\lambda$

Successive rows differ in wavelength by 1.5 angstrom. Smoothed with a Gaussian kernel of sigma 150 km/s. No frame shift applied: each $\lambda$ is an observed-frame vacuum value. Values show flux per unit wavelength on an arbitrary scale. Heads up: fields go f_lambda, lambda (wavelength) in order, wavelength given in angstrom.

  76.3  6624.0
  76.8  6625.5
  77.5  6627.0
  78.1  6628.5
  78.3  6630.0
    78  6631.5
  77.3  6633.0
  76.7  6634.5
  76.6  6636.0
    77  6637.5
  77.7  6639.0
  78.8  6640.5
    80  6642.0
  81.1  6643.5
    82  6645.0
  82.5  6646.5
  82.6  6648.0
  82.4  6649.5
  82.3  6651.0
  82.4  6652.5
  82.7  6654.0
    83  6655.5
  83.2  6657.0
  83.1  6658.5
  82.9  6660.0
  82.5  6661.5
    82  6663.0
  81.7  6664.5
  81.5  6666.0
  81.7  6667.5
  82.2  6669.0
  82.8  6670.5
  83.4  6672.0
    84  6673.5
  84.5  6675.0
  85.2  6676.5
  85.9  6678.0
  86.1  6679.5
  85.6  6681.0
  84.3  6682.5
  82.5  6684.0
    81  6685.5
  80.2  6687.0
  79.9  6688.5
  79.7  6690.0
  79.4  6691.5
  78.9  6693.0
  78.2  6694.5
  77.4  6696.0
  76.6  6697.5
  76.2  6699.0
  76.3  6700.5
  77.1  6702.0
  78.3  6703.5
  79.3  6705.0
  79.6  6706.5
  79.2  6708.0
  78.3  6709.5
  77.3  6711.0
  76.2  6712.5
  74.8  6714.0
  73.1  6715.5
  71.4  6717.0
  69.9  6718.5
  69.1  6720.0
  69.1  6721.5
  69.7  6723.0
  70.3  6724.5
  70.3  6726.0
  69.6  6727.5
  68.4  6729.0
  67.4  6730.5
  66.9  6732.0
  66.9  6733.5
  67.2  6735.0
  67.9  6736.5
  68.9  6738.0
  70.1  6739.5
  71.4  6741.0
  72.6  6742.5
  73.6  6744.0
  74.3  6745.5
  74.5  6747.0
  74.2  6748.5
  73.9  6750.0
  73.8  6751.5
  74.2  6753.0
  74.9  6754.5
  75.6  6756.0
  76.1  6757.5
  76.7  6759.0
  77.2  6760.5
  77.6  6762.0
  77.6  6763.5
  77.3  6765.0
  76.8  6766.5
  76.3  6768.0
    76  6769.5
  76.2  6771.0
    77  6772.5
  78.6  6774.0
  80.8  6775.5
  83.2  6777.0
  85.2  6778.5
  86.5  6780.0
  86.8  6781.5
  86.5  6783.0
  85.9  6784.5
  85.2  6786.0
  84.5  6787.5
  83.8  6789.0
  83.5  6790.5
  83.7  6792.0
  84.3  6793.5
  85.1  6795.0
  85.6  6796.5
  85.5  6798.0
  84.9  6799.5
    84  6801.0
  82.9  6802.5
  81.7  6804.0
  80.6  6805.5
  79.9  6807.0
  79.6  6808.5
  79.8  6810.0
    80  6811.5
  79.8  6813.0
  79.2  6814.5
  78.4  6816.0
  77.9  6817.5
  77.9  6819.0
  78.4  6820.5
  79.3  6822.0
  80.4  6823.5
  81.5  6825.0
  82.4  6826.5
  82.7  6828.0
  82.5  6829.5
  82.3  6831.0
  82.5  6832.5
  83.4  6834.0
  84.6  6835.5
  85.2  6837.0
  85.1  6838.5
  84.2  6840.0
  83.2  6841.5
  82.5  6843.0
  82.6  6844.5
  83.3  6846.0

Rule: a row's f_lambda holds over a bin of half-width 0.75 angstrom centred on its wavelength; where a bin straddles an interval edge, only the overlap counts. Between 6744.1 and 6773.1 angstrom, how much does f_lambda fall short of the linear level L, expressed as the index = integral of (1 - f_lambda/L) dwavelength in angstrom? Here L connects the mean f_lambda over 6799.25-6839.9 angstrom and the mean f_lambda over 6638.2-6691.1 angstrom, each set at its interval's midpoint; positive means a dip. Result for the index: 2.1 angstrom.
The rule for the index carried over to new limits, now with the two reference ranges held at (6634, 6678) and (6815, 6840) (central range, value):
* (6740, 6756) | 1.5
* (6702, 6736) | 3.9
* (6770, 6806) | -0.8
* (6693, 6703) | 0.6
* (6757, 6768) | 0.6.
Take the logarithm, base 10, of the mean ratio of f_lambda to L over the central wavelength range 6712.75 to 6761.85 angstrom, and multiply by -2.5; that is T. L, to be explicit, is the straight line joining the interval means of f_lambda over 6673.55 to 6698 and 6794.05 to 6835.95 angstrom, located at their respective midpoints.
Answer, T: 0.14 mag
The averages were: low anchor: 81.7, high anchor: 81.5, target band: 71.8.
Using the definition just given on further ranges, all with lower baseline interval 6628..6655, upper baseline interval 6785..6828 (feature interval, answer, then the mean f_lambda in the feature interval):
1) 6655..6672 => -0.03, 82.5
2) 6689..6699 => 0.03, 78.2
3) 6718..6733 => 0.17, 69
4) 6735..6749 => 0.13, 71.6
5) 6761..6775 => 0.06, 77.1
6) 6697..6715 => 0.04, 77.4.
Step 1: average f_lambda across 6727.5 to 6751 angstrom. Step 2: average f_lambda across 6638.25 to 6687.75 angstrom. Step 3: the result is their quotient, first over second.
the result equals 0.85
